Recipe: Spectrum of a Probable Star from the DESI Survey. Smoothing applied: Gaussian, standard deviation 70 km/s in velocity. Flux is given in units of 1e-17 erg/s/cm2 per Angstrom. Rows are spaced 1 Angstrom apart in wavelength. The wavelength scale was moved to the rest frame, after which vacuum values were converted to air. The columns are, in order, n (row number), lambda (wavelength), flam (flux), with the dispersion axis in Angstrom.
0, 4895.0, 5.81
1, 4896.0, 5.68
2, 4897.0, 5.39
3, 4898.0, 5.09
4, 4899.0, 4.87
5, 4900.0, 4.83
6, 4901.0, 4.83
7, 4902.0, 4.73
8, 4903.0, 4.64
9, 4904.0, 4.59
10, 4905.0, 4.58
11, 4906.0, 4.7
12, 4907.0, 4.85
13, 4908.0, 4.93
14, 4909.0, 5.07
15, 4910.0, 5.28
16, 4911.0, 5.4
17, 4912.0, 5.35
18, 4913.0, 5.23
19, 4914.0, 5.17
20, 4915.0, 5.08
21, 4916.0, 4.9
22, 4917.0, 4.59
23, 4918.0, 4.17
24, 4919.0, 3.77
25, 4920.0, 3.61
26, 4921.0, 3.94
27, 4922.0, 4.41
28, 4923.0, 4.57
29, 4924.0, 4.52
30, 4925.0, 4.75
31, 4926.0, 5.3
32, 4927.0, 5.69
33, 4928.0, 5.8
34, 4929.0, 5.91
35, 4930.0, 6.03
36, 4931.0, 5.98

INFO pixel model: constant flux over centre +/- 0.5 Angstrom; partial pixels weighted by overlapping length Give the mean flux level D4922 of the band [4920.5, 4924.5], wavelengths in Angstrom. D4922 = 4.36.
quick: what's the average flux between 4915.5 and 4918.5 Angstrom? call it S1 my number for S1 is 4.55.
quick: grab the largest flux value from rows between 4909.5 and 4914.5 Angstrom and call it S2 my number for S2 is 5.4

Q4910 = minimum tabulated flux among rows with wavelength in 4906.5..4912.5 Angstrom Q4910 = 4.85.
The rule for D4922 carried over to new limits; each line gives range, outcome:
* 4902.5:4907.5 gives 4.67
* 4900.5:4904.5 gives 4.7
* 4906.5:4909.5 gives 4.95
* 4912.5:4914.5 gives 5.2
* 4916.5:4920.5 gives 4.04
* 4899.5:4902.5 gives 4.8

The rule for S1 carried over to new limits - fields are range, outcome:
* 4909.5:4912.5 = 5.34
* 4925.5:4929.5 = 5.67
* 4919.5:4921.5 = 3.77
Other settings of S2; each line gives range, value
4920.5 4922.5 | 4.41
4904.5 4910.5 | 5.28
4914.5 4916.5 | 5.08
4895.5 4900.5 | 5.68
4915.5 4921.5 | 4.9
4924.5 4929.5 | 5.91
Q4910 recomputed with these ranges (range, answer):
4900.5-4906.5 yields 4.58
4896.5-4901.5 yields 4.83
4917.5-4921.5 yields 3.61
